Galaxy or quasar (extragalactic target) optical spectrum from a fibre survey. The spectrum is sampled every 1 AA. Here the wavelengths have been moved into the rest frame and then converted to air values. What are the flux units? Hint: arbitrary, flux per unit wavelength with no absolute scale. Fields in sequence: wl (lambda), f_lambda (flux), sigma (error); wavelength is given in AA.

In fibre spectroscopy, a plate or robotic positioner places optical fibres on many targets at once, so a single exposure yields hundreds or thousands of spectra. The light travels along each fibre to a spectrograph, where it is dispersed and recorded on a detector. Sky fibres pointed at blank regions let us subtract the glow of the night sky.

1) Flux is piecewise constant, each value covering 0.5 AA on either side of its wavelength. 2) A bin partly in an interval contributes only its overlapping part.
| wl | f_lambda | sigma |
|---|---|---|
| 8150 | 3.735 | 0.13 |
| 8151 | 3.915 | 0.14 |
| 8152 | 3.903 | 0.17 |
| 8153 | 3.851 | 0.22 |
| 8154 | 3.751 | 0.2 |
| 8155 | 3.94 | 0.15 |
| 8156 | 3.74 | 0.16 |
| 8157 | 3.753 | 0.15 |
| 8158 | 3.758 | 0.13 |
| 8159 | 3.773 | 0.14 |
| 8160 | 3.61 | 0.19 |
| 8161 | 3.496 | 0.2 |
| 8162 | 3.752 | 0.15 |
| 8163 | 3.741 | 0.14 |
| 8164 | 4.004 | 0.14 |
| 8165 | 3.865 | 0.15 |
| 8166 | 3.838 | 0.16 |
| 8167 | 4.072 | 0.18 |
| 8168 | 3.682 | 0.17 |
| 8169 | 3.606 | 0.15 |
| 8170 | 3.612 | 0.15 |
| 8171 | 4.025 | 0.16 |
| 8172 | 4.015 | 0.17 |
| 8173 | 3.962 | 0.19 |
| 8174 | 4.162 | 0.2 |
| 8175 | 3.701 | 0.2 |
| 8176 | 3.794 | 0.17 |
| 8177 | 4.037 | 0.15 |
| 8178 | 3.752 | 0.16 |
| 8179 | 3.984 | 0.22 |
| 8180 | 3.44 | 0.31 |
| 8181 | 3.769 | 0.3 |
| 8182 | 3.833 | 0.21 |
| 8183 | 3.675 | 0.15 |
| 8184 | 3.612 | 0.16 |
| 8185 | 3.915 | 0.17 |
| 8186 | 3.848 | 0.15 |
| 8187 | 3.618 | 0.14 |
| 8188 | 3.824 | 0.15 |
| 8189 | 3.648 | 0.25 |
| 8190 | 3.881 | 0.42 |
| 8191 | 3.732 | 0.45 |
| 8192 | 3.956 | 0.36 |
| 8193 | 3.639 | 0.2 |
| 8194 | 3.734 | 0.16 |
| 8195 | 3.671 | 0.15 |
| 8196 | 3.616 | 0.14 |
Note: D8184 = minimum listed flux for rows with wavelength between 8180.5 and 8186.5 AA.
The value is 3.612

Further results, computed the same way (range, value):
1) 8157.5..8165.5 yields 3.496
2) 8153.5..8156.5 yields 3.74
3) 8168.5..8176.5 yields 3.606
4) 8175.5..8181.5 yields 3.44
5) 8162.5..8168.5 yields 3.682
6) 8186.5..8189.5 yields 3.618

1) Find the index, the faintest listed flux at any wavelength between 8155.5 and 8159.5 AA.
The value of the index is 3.74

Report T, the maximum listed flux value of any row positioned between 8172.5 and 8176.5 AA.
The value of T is 4.162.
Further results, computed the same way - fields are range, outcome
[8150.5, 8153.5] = 3.915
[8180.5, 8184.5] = 3.833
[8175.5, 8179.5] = 4.037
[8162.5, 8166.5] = 4.004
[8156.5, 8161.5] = 3.773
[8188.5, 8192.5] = 3.956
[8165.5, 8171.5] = 4.072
